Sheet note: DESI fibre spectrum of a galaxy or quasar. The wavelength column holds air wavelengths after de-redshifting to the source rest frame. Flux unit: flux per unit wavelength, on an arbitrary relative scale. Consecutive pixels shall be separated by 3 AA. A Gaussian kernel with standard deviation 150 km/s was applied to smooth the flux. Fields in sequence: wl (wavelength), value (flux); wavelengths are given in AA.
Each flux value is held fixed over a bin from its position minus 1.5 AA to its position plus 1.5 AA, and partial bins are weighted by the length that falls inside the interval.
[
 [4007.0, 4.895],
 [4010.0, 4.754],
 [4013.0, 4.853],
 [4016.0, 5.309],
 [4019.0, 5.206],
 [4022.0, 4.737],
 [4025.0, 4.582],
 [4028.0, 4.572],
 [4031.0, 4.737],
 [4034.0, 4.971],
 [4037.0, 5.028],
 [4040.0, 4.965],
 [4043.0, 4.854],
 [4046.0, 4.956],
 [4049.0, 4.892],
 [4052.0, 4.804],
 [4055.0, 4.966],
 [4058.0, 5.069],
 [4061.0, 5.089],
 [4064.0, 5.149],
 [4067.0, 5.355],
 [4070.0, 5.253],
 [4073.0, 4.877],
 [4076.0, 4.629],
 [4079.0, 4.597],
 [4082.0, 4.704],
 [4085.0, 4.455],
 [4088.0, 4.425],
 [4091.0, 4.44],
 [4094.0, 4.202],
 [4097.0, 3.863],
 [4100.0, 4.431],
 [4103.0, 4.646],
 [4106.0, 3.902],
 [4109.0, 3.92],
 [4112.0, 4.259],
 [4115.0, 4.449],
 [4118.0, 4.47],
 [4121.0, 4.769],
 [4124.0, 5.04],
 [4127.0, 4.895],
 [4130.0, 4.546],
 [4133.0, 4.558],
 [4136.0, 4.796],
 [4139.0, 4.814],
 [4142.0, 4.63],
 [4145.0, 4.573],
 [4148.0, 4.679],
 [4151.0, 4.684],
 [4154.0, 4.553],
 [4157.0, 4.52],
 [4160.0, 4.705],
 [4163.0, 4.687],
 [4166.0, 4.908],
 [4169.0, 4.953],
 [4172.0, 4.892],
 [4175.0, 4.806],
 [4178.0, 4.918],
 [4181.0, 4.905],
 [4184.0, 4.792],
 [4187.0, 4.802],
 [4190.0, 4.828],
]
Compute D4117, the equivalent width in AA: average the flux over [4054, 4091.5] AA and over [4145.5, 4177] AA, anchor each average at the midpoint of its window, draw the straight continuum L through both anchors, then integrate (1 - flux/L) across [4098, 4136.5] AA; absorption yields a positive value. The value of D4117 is 2.38 AA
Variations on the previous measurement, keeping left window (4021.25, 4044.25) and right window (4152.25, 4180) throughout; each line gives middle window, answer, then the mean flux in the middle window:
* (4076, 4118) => 3.9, 4.35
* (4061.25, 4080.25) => -0.8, 4.99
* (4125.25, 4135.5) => 0.2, 4.69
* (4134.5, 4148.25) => 0.2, 4.7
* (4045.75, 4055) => -0.2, 4.89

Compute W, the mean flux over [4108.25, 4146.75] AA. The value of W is 4.61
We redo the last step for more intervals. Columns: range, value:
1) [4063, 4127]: 4.57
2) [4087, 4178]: 4.57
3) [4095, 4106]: 4.25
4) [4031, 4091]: 4.88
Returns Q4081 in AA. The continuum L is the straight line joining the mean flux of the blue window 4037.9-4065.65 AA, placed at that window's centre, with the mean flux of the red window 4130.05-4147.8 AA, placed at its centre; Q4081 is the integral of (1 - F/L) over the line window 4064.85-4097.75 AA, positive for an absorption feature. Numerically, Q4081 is 1.5 AA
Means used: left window 4.97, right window 4.66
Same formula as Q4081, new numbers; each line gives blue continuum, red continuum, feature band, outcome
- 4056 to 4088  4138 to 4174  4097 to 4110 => 1.71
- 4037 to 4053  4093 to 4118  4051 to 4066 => -0.88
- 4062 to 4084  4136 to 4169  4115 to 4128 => 0.10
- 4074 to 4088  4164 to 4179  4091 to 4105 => 1.07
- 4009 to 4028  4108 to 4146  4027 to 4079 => -1.63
